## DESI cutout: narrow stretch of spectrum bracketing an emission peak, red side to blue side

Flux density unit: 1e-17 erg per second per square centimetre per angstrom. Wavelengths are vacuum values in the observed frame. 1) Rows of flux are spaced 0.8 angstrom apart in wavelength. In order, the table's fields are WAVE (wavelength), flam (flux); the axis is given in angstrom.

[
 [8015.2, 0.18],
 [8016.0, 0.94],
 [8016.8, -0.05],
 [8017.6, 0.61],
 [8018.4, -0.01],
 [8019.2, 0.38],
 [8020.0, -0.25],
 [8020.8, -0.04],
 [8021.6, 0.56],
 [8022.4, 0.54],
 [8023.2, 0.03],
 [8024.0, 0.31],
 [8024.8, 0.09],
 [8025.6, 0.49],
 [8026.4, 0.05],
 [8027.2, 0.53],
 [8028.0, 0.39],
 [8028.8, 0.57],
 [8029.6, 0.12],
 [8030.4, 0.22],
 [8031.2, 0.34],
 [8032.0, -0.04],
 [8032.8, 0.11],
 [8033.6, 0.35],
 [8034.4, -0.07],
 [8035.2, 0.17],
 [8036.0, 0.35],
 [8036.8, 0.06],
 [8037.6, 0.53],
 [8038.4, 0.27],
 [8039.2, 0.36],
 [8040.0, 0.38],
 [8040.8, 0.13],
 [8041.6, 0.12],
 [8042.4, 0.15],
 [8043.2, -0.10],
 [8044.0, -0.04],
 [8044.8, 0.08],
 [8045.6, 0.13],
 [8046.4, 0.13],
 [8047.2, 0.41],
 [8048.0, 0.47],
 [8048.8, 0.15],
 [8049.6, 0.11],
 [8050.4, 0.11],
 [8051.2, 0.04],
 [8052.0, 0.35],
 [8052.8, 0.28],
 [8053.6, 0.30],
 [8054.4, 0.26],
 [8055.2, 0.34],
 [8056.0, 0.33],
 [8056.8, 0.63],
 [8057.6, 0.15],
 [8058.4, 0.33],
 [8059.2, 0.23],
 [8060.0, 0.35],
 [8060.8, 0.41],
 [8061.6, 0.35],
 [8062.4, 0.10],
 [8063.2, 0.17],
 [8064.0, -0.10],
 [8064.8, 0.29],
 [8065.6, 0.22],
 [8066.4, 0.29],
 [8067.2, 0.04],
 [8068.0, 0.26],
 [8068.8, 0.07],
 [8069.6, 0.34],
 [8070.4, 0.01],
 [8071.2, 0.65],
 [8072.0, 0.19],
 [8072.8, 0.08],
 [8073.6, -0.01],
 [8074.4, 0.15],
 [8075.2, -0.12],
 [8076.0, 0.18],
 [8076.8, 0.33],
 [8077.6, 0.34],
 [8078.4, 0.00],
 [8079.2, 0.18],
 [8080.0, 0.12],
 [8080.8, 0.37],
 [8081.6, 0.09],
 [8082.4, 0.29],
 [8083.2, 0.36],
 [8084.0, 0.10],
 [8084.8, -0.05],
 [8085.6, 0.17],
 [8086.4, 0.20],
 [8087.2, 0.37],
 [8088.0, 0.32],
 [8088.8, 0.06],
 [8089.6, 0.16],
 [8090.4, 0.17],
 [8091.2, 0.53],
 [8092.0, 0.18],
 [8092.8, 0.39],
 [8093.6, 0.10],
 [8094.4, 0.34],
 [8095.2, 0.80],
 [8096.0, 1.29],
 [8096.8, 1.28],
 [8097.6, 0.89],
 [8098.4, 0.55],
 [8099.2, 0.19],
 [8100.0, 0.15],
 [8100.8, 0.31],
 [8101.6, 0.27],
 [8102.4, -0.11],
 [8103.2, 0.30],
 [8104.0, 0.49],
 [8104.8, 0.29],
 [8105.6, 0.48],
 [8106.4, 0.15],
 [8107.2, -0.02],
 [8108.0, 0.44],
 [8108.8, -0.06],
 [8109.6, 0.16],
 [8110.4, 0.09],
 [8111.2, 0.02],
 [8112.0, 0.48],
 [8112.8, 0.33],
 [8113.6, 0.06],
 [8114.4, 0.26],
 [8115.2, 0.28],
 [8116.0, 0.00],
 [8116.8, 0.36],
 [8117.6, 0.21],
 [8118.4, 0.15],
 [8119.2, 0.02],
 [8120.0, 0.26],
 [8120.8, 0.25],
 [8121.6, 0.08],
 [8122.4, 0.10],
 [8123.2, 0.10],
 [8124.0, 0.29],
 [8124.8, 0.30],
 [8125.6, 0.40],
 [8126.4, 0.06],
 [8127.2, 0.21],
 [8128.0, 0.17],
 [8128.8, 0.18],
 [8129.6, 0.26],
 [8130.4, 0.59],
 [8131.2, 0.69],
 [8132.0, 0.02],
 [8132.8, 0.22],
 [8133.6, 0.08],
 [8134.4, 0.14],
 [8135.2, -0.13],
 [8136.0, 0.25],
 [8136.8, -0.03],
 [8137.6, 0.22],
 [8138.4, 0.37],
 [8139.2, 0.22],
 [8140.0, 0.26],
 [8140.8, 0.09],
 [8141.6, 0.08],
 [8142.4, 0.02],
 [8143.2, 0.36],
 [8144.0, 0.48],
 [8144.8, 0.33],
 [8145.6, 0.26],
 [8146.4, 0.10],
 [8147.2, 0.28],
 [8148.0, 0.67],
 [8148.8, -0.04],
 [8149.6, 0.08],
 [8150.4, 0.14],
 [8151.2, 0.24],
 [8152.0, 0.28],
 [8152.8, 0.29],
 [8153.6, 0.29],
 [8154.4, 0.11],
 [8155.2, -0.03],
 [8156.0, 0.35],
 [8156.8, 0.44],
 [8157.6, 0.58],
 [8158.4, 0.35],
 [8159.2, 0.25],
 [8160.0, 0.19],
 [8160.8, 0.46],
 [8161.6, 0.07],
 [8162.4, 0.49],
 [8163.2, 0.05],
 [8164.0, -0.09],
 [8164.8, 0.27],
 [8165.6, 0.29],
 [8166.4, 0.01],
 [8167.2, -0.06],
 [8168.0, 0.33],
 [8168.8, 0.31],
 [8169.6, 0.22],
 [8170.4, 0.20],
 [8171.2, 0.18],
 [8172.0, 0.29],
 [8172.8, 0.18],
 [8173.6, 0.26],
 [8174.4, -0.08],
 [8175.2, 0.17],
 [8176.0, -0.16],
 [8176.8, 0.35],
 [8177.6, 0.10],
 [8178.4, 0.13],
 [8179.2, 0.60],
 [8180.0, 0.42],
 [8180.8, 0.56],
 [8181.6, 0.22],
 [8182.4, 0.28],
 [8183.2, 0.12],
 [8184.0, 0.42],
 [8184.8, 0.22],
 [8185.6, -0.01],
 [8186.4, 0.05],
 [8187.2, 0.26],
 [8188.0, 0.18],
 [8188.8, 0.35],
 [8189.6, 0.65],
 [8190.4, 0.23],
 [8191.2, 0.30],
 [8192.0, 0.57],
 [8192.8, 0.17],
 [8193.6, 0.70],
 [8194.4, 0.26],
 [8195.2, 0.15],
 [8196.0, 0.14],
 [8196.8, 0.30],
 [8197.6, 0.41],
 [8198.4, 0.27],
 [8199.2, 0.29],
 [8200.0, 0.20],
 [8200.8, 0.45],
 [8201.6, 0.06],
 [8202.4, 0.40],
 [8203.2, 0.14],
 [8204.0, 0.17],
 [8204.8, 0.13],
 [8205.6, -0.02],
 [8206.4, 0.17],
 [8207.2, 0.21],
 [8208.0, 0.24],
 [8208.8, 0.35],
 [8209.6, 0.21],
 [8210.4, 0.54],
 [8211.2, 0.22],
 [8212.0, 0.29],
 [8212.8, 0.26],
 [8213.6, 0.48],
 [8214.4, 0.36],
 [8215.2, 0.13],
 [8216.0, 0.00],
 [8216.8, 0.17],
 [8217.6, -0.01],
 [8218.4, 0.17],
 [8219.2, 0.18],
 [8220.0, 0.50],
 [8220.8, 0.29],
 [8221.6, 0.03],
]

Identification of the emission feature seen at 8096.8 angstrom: H-gamma 4340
